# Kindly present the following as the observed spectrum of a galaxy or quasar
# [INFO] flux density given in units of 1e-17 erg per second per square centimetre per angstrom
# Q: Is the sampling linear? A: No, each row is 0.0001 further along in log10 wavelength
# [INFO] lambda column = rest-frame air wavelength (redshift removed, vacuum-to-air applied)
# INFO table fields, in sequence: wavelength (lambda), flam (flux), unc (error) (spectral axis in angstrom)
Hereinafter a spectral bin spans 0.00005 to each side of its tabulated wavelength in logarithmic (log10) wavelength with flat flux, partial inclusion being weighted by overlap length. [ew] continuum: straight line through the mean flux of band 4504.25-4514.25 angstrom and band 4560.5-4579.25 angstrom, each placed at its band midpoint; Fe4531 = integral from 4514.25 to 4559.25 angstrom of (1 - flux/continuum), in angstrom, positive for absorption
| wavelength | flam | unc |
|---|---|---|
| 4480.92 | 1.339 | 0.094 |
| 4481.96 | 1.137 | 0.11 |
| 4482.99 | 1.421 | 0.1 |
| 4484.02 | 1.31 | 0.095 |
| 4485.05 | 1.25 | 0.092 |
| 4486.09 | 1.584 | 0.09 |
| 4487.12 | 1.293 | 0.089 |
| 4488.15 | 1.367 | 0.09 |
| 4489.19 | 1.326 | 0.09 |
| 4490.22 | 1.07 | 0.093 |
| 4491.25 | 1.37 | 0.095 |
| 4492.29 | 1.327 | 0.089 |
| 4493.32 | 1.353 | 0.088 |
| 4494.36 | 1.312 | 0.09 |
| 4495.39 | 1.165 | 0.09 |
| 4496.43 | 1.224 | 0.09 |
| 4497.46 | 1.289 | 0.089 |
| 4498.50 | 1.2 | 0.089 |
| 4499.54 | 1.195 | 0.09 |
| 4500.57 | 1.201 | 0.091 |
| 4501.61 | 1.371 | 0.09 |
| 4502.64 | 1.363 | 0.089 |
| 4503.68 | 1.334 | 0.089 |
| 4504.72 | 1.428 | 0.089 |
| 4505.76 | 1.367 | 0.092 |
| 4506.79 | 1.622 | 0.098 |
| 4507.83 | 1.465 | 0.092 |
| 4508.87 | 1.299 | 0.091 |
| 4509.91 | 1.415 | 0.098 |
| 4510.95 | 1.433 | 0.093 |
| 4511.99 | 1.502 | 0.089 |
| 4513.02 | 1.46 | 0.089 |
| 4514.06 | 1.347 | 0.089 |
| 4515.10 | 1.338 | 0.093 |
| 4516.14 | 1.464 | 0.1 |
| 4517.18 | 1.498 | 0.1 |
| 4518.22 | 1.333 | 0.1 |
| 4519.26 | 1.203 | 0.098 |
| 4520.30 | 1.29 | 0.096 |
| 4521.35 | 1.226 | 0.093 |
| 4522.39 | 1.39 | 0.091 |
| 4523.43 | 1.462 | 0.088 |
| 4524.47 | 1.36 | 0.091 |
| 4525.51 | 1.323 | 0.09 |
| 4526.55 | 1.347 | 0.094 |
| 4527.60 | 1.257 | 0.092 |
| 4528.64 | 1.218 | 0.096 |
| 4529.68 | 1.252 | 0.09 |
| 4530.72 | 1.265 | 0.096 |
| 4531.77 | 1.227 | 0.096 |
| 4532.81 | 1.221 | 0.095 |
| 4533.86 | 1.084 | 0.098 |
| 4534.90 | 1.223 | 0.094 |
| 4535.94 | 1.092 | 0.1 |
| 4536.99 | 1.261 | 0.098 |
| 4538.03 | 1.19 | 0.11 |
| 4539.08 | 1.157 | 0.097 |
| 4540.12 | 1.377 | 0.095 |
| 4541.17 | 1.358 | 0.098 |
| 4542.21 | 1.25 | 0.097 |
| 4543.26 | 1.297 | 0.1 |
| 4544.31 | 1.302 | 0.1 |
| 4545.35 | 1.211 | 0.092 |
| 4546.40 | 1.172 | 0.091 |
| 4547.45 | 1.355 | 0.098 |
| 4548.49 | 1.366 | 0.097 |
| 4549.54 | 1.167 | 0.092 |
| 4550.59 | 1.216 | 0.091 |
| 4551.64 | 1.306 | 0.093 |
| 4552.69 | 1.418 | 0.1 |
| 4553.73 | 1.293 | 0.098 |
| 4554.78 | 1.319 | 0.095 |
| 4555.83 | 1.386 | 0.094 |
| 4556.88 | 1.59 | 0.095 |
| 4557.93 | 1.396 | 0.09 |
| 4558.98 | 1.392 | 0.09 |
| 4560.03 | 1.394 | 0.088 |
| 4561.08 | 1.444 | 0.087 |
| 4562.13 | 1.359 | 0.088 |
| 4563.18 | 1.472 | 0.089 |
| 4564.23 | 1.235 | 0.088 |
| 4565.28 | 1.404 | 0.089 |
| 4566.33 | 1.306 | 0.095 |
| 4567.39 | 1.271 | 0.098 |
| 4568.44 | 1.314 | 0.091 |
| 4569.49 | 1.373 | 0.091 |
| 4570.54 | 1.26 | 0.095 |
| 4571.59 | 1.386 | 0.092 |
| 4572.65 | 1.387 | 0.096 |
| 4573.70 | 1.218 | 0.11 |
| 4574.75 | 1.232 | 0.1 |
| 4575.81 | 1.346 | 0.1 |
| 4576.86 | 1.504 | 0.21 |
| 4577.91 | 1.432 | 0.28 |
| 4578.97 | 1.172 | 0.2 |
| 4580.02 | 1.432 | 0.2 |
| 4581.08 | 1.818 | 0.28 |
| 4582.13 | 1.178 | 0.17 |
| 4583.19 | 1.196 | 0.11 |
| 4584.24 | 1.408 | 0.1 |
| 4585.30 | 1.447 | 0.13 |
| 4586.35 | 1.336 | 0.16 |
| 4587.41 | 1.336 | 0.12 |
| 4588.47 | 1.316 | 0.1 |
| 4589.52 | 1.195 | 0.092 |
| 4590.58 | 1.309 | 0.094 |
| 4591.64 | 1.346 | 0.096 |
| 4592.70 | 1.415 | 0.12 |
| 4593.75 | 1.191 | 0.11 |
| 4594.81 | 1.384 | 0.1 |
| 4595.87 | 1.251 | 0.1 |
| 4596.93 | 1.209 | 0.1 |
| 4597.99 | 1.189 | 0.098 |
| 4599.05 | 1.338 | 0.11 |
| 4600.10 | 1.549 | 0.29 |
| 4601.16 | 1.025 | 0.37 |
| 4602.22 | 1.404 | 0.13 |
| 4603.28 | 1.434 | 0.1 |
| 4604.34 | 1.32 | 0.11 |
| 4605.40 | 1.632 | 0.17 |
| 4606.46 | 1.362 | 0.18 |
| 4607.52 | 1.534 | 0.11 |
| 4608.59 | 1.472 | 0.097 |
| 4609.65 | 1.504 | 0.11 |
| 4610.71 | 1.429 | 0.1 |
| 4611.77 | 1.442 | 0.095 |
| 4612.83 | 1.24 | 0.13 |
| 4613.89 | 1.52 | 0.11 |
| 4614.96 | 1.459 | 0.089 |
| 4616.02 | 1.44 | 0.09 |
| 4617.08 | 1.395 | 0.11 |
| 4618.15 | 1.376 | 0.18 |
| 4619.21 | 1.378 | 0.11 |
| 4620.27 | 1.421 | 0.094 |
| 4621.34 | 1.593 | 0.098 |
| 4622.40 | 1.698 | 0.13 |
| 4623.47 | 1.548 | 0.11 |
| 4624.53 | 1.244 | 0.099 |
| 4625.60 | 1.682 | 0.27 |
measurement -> 3.1 angstrom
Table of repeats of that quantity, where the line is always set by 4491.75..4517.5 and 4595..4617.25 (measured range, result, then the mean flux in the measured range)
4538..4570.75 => 1.1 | 1.33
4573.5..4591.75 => 0.4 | 1.35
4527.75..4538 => 1.2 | 1.21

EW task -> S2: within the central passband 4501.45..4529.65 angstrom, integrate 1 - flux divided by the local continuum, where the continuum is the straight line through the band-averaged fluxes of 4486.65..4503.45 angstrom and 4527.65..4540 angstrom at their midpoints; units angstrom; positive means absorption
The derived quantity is -3.0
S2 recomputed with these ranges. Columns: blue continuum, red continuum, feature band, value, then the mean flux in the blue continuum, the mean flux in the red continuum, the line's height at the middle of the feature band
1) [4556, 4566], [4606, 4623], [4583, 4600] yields 1.4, 1.41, 1.45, 1.43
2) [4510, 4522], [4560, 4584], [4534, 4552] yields 1.5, 1.37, 1.35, 1.36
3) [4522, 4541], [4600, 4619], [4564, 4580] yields 0.2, 1.26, 1.41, 1.34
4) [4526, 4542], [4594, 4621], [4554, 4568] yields -1.0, 1.24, 1.39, 1.29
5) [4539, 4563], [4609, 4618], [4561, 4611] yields 1.1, 1.33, 1.43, 1.39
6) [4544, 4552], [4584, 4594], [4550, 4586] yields -1.9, 1.26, 1.33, 1.29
